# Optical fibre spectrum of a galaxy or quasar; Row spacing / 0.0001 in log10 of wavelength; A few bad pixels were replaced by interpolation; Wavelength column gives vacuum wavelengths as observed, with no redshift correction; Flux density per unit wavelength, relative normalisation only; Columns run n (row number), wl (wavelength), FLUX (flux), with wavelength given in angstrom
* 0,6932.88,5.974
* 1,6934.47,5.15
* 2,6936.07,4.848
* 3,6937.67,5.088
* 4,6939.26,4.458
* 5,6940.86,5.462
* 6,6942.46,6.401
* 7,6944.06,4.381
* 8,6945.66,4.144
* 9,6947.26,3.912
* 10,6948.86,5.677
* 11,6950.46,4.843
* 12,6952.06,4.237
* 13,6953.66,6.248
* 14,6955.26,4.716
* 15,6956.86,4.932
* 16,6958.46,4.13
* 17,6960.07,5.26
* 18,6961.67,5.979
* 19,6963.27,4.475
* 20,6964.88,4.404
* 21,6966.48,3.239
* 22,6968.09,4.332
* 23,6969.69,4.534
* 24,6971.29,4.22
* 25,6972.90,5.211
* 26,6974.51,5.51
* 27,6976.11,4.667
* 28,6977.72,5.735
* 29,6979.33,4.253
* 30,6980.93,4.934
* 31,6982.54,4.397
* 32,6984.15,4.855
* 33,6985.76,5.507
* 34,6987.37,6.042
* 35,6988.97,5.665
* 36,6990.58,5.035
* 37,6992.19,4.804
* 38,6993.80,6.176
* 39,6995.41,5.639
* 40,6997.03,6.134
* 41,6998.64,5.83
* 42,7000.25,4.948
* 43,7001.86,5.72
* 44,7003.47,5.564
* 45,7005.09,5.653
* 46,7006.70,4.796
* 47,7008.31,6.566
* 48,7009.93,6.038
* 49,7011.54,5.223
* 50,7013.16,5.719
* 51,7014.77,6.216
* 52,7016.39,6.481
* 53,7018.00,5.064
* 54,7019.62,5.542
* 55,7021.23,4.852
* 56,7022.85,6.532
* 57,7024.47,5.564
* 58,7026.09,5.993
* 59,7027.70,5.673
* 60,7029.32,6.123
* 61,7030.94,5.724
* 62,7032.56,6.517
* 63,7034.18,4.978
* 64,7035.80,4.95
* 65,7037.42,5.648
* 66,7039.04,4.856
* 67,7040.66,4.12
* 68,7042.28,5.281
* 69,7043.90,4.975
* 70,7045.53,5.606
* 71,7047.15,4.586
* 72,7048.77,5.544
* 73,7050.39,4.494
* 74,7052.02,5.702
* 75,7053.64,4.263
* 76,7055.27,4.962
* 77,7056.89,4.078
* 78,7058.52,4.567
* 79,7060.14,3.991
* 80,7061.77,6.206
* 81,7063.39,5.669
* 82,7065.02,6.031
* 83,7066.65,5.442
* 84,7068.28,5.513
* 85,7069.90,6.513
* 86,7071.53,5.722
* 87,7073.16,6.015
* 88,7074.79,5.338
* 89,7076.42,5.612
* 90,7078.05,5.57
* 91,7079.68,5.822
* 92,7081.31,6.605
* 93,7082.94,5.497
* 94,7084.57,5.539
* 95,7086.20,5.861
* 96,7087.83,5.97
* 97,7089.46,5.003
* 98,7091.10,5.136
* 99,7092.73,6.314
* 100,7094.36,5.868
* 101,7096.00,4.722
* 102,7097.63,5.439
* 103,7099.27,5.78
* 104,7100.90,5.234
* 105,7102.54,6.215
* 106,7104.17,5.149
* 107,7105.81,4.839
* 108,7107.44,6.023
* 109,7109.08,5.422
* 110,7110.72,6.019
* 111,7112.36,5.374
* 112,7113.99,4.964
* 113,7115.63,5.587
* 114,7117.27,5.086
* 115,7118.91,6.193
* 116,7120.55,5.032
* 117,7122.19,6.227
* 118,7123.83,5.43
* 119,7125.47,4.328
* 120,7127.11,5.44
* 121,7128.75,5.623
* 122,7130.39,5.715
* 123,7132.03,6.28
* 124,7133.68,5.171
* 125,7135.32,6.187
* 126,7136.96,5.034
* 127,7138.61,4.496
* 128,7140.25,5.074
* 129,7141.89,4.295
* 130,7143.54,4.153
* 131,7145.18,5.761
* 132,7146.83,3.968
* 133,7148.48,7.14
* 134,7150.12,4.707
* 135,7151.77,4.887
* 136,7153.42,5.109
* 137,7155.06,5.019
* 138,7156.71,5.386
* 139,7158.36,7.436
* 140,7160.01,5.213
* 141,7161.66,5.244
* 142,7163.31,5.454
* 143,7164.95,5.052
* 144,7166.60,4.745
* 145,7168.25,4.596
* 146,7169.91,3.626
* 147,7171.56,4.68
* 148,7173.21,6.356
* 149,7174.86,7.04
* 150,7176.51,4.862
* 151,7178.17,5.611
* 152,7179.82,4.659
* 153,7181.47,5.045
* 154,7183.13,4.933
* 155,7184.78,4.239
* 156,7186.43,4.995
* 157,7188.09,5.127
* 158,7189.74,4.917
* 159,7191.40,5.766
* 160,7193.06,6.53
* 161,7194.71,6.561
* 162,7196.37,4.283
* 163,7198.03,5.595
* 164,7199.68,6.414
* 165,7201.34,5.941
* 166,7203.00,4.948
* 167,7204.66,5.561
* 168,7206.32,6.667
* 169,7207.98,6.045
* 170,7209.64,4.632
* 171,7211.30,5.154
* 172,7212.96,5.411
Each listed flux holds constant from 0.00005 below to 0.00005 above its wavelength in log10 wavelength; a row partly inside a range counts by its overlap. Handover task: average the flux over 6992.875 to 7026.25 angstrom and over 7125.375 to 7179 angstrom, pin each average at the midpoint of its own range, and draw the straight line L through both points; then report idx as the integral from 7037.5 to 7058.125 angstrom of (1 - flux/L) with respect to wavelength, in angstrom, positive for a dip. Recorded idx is 2.6 angstrom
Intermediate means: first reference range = 5.72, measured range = 4.89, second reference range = 5.28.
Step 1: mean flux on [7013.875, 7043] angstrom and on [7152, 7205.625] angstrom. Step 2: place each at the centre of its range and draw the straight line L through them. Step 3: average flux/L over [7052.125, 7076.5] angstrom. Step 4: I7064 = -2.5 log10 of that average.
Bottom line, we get 0.04 mag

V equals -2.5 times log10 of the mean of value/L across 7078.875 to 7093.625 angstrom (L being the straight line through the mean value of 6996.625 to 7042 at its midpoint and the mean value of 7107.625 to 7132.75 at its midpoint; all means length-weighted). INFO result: -0.04 mag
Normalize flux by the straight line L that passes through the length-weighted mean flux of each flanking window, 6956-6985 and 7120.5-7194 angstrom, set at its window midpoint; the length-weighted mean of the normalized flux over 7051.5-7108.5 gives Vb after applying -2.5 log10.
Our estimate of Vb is -0.09 mag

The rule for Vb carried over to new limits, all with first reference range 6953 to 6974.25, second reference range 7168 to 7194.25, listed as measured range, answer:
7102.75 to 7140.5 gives -0.072 mag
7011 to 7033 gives -0.187 mag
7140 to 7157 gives 0.025 mag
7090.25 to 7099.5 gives -0.100 mag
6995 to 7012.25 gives -0.168 mag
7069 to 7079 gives -0.162 mag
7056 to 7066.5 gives -0.032 mag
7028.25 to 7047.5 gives -0.083 mag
